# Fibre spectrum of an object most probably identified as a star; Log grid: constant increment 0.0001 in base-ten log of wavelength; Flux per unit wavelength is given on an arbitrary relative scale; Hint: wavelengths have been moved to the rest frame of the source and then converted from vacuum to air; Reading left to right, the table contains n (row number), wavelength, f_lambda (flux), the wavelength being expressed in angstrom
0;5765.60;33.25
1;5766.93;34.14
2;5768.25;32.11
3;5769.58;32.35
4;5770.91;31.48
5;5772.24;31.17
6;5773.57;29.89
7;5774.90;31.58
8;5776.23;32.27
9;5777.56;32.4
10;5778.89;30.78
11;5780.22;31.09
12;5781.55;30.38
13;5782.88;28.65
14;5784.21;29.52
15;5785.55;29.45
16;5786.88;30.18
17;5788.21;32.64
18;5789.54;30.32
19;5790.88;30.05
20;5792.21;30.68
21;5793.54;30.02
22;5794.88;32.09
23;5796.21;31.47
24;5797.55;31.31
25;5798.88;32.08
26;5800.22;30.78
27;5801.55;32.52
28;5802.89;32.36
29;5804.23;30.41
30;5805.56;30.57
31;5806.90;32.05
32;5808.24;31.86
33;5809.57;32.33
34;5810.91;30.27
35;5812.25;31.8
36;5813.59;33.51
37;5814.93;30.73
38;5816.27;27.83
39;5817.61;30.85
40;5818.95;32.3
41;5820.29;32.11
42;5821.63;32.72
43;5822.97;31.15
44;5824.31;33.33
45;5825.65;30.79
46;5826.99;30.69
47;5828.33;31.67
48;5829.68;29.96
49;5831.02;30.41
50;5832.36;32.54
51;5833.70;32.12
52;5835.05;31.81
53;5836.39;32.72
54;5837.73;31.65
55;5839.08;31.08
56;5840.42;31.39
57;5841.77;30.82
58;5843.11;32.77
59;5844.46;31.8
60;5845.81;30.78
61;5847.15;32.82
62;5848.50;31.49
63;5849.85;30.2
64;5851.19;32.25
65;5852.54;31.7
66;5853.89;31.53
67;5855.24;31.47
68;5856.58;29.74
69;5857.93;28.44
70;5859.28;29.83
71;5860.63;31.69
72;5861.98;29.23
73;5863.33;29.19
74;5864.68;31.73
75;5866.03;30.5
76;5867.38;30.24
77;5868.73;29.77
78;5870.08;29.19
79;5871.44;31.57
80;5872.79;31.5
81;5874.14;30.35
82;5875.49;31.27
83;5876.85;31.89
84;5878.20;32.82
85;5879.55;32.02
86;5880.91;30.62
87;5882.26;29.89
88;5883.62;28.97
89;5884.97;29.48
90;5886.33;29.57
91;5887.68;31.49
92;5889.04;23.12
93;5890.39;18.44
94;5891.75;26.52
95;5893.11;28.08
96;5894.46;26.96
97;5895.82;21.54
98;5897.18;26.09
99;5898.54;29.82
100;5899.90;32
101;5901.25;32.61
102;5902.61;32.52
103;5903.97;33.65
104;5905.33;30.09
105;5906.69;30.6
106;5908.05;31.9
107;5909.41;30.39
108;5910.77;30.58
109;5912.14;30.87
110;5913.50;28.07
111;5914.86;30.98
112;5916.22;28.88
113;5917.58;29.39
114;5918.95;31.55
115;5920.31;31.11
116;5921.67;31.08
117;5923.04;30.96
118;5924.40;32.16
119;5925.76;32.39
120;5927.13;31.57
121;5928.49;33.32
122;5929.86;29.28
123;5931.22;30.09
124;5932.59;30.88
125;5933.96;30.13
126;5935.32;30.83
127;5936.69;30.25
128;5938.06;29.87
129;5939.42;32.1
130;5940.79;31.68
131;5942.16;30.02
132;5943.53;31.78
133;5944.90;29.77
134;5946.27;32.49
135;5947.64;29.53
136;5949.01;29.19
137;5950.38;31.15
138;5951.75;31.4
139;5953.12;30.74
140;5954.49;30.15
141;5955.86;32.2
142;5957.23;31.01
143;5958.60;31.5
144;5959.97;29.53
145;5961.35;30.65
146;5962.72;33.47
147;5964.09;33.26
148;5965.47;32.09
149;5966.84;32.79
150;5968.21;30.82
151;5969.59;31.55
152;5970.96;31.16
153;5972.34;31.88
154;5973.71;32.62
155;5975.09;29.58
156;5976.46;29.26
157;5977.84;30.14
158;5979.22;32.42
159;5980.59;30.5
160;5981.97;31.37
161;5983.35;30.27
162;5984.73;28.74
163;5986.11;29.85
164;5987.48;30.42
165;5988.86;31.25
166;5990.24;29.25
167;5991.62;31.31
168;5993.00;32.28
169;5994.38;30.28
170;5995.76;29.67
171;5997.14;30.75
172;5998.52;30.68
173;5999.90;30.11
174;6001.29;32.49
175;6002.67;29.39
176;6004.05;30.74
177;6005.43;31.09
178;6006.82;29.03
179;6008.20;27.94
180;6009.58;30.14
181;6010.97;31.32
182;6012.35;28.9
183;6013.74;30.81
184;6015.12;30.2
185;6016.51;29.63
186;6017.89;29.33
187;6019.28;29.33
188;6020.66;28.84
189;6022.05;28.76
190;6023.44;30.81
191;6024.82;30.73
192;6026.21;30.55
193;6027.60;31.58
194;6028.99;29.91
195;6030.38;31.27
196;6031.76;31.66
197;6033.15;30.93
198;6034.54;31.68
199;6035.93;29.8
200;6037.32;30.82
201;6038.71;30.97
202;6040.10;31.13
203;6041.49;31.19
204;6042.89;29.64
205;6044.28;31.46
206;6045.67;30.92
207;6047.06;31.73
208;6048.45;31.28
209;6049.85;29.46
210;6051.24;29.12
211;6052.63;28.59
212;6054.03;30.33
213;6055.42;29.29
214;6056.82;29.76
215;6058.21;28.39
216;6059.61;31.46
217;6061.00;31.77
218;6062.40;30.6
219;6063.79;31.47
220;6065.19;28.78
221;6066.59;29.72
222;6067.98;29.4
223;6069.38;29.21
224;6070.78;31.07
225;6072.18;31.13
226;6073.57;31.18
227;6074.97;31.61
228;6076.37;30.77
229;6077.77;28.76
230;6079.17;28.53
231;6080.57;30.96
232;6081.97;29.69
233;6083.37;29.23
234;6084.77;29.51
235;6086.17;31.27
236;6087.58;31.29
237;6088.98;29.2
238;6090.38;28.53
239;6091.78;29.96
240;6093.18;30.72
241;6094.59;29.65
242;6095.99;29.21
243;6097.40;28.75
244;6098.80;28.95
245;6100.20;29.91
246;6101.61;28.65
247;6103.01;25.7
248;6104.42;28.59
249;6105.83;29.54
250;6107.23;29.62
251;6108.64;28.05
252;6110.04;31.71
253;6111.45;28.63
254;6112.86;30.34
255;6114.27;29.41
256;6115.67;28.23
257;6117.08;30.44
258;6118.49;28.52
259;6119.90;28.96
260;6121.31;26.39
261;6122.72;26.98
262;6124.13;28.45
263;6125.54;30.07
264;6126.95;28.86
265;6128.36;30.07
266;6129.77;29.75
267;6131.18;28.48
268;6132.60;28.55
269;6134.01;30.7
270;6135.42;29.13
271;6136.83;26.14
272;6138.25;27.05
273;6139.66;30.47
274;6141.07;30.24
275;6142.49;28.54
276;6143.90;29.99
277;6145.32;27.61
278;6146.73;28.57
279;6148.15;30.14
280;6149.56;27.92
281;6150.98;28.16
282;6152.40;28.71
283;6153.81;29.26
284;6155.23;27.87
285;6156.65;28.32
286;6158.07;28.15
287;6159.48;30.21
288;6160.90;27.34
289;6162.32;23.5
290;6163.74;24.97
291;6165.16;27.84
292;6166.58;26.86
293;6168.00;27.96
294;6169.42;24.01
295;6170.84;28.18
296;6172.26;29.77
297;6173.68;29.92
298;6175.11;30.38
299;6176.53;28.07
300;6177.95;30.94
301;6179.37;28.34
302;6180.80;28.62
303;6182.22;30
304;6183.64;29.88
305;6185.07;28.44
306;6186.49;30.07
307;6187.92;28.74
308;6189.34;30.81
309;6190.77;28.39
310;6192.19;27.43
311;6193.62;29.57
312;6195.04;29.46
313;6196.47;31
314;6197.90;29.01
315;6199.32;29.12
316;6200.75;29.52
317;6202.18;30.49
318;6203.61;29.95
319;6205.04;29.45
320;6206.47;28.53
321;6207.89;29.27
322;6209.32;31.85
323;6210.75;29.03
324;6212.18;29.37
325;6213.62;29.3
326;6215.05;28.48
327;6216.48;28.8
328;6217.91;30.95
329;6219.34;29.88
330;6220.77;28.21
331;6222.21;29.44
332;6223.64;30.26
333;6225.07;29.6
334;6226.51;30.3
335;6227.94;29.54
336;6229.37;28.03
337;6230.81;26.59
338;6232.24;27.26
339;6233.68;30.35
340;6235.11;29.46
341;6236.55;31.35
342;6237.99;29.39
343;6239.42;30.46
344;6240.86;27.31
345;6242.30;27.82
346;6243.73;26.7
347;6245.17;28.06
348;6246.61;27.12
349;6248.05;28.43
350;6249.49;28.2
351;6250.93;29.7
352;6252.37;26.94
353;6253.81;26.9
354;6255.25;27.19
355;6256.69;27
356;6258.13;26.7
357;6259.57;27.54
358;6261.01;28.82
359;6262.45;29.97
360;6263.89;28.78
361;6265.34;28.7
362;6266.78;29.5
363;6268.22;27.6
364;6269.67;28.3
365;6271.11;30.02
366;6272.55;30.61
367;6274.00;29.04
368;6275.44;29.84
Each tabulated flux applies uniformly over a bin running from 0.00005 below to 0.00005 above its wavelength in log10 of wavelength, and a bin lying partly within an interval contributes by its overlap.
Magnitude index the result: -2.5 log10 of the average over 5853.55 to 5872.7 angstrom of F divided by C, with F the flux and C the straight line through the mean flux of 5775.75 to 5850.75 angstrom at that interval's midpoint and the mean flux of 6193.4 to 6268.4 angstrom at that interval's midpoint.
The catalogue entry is 0.02 mag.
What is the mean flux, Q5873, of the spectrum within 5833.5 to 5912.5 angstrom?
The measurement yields 30.2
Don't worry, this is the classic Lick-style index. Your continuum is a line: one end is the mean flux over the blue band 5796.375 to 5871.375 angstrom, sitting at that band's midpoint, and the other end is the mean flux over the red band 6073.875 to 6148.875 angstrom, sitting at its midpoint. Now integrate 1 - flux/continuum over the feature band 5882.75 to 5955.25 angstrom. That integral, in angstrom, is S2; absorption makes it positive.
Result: 1.50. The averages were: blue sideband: 31.2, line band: 30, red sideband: 29.2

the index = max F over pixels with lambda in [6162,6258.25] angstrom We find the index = 31.85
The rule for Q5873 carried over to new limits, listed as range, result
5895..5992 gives 30.8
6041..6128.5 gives 29.7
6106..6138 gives 29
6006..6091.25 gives 30.2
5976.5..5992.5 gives 30.5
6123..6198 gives 28.7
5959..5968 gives 31.9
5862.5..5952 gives 30.1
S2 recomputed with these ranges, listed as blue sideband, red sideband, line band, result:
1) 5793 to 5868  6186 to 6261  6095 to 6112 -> 0.4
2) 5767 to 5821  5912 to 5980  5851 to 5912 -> 2.5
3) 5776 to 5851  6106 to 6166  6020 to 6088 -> -2.4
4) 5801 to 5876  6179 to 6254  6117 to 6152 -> 0.9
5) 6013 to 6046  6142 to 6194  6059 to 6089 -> -0.5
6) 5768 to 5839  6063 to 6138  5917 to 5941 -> -0.4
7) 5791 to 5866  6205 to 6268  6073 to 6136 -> 0.5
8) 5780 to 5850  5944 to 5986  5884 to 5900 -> 2.2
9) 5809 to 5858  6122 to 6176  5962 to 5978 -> -0.8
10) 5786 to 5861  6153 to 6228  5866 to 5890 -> 0.7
